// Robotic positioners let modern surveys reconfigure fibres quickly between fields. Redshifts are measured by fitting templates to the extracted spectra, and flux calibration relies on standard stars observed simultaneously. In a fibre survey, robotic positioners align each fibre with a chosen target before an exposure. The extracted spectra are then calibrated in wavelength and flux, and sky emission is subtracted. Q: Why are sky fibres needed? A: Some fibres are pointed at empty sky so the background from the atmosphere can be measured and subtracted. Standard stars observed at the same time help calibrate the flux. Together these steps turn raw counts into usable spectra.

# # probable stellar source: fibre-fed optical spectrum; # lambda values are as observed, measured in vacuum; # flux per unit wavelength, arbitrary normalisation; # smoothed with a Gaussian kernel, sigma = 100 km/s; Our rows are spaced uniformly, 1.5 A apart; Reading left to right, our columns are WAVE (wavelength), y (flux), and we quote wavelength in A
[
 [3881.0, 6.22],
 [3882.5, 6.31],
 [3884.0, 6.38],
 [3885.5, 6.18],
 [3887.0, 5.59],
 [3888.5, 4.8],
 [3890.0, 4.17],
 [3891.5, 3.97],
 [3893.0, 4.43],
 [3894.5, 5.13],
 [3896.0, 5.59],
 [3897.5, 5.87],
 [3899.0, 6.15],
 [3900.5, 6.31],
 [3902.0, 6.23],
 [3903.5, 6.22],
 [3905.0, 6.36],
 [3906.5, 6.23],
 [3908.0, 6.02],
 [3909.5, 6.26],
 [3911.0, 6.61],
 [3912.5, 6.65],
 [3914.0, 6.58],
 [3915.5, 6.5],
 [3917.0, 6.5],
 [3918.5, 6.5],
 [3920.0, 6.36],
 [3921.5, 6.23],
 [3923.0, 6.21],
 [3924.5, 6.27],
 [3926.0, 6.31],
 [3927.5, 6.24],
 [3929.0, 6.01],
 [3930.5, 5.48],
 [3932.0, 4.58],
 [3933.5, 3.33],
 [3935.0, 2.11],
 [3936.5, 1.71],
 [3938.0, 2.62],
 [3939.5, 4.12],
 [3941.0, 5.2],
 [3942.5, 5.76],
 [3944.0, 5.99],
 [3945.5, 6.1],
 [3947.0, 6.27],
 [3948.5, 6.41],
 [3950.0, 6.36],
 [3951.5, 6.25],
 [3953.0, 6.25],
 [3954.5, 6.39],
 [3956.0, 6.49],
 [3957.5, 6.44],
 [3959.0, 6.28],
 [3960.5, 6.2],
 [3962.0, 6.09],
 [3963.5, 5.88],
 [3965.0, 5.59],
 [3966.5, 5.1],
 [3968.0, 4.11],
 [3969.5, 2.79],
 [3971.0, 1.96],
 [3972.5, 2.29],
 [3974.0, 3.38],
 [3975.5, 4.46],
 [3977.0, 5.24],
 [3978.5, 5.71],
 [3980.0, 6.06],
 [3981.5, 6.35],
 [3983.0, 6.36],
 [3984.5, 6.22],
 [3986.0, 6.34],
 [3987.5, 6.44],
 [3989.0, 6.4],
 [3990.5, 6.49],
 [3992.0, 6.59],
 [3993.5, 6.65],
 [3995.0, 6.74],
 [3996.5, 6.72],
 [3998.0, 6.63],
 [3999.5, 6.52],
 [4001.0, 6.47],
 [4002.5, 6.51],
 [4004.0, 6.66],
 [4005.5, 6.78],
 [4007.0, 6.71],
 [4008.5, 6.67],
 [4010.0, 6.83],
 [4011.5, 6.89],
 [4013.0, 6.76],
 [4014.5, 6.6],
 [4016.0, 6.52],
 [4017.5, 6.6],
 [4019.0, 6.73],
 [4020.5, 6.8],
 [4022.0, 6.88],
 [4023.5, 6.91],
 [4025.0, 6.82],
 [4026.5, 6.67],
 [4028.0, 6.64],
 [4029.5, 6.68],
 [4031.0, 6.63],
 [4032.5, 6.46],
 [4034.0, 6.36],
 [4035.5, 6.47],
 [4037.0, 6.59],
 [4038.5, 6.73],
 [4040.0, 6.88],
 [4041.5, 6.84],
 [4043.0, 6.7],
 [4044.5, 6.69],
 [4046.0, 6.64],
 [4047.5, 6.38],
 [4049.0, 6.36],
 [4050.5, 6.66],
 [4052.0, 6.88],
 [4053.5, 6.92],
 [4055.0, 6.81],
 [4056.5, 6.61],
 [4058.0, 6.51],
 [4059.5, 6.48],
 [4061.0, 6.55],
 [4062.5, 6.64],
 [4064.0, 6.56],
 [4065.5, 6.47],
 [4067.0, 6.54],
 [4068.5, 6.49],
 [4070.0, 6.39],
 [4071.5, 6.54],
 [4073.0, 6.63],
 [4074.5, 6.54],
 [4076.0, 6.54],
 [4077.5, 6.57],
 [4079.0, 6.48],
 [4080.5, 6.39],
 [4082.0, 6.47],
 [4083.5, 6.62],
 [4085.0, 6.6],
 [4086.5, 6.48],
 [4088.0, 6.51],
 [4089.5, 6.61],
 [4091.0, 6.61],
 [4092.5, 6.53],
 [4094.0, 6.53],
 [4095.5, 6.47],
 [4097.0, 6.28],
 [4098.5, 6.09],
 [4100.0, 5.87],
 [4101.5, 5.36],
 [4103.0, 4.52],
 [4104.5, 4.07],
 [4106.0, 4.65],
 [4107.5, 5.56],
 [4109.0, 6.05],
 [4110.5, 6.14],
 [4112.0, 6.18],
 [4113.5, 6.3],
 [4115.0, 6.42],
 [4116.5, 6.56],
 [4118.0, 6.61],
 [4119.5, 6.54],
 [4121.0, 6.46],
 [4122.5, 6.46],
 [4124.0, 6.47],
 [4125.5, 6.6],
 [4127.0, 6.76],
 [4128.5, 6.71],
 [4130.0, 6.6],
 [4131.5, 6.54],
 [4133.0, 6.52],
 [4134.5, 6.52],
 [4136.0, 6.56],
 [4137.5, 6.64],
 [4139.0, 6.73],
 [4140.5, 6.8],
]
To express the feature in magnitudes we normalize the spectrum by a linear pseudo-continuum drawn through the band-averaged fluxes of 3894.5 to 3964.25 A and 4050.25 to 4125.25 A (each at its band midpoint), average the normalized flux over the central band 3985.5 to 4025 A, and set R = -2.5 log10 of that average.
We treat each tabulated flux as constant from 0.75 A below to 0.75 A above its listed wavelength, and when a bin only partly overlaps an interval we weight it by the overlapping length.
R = -0.10 mag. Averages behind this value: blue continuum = 5.79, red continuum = 6.32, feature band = 6.65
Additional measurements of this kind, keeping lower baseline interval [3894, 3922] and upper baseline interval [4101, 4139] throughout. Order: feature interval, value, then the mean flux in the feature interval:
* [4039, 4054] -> -0.084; 6.69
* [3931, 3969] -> 0.184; 5.25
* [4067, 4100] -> -0.052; 6.48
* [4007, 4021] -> -0.085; 6.71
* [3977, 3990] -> 0.005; 6.18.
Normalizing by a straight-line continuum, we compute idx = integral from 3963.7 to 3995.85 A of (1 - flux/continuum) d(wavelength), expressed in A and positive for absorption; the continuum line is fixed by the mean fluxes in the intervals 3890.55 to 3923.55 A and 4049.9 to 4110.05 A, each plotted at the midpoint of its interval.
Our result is 4.4 A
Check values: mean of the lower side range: 6.03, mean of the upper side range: 6.3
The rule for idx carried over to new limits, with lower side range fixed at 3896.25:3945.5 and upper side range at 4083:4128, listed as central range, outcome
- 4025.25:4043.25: -2.08 A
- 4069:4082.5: -0.96 A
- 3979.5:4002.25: -2.52 A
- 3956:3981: 3.66 A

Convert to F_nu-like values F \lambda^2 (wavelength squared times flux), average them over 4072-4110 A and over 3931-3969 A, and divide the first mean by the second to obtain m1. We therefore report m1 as 1.25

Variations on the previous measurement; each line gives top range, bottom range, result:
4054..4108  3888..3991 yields 1.22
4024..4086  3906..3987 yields 1.27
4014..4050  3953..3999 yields 1.21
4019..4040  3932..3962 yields 1.32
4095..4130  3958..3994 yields 1.21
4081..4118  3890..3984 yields 1.21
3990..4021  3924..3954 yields 1.33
